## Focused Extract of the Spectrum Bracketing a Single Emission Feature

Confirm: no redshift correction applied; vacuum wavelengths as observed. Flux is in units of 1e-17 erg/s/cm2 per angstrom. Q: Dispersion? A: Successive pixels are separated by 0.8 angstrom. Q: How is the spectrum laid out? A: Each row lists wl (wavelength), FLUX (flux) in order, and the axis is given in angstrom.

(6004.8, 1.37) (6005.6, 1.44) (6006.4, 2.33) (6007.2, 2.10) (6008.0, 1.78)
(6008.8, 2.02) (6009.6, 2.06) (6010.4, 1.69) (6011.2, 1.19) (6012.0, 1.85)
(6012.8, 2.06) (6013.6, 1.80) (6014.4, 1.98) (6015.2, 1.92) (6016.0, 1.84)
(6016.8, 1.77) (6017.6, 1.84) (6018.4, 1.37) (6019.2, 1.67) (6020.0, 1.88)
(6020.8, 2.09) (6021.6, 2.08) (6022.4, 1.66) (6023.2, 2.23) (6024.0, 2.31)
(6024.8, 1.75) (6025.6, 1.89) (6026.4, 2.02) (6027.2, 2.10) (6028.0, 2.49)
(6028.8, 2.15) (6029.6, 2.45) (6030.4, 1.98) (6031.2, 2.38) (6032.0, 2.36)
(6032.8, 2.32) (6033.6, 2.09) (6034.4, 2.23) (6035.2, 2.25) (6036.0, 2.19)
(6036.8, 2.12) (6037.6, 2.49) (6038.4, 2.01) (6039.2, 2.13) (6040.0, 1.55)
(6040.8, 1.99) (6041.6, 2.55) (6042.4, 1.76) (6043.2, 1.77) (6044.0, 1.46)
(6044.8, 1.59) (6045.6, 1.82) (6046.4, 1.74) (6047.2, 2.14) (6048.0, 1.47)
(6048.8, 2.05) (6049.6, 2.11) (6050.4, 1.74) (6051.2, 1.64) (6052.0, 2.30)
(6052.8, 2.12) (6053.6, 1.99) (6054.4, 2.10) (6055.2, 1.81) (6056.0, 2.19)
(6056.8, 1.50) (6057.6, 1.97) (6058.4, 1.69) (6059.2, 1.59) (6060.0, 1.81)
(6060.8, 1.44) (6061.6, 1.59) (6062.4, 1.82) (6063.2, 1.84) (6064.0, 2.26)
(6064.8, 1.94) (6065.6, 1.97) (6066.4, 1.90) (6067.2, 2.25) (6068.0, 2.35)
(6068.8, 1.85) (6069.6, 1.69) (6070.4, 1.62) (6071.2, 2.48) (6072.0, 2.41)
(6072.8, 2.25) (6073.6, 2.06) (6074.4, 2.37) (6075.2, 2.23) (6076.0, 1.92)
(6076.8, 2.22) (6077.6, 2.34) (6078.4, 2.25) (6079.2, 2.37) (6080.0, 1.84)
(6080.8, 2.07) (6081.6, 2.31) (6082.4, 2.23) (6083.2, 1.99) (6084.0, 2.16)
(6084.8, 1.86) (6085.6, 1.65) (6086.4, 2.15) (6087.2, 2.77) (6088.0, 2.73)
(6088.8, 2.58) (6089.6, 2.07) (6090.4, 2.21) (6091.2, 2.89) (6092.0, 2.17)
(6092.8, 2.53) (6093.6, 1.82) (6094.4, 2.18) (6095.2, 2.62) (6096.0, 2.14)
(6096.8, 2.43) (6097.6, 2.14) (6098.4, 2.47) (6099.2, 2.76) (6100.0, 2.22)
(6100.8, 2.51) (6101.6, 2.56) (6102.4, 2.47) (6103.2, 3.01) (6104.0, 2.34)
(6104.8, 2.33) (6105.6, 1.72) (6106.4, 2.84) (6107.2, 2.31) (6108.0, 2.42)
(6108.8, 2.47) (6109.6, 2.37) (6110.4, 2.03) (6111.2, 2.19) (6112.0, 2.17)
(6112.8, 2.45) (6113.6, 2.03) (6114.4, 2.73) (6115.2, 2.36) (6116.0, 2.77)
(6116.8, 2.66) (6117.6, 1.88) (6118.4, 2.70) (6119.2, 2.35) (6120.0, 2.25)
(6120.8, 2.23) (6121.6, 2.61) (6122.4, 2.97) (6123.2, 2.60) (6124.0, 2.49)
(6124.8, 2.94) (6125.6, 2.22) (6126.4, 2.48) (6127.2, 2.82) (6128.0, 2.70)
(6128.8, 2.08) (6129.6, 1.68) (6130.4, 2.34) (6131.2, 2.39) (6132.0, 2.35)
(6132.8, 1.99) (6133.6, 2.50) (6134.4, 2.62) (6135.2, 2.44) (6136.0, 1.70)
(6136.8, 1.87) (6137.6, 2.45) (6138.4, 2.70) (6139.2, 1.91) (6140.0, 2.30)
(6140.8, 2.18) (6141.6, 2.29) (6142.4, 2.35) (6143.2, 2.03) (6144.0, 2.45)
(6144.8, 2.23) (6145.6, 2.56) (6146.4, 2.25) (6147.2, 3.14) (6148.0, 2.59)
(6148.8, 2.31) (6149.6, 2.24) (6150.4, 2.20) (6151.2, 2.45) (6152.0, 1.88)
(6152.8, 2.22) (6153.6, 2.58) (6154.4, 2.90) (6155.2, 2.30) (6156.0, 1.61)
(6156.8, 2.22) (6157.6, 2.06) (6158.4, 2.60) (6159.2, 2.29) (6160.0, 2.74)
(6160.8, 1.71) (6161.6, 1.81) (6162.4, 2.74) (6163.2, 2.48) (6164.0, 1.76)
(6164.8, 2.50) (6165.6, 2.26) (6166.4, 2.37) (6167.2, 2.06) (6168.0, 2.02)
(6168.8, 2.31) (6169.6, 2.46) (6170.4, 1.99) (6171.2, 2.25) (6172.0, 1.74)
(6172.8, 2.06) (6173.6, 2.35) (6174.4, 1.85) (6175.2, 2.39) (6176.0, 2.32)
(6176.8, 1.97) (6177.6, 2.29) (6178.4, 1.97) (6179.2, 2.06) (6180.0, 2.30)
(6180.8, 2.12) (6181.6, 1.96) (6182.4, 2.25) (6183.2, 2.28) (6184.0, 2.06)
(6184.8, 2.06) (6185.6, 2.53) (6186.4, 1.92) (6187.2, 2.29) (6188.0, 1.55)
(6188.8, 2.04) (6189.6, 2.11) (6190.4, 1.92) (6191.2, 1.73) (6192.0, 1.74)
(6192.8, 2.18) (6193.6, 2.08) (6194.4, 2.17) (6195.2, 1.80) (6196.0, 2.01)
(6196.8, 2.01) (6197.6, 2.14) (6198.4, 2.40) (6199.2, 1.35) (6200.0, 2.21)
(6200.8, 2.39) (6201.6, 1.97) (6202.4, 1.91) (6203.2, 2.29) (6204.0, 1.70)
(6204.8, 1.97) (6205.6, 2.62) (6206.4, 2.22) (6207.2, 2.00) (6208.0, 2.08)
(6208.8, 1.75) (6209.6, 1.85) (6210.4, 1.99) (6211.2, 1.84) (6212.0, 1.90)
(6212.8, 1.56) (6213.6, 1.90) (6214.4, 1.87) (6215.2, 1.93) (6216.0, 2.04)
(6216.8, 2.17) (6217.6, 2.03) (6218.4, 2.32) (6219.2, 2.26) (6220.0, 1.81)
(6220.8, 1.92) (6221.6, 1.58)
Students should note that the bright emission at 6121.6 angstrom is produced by Mg II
